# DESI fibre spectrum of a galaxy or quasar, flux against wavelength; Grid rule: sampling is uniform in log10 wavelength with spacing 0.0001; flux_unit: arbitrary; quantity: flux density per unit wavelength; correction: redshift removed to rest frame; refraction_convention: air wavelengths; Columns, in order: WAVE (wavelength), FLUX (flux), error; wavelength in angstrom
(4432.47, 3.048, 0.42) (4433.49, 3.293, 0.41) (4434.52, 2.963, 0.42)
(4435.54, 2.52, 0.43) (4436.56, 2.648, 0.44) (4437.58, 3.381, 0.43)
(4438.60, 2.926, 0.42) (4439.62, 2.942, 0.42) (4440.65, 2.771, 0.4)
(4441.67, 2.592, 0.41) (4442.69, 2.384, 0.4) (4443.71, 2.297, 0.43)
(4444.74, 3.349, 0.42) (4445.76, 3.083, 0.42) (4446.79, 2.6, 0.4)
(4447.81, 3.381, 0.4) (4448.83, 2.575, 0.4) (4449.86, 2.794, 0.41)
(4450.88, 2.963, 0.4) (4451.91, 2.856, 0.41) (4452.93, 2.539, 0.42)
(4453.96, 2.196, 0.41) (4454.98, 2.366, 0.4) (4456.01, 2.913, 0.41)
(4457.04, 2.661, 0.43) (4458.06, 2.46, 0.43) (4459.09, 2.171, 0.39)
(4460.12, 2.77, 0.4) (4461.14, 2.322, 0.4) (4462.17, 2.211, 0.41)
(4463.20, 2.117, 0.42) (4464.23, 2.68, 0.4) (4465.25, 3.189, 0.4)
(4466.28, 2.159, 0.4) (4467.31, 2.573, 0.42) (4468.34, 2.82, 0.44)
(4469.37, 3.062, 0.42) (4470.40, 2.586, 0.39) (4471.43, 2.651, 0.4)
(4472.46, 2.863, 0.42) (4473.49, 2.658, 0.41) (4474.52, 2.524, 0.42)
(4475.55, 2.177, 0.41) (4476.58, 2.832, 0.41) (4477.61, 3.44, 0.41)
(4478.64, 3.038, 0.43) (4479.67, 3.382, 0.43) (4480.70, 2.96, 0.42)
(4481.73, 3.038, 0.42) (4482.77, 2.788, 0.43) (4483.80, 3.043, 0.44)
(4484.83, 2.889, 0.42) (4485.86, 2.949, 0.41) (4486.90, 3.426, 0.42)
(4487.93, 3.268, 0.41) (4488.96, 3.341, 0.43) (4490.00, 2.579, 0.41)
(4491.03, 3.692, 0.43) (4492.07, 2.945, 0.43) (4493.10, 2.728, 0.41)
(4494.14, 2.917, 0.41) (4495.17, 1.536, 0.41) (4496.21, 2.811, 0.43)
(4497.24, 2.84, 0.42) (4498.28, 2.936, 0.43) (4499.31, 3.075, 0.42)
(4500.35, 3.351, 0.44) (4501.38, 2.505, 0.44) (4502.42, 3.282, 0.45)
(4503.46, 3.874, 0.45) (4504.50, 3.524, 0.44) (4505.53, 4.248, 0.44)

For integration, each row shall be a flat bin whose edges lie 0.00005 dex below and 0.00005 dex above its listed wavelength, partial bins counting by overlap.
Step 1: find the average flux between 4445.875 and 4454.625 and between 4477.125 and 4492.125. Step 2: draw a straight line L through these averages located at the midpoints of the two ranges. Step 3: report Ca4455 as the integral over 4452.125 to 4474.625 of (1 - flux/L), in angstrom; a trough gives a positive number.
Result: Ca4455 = 2.5 angstrom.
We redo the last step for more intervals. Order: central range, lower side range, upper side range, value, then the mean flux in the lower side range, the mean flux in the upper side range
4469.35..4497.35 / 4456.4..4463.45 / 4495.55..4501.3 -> -1.7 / 2.41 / 2.93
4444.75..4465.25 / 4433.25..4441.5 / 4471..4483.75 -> 1.7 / 2.9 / 2.87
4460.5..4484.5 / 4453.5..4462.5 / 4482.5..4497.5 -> -0.7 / 2.46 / 2.92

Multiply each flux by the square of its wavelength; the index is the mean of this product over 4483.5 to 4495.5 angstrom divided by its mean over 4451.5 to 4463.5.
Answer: 1.22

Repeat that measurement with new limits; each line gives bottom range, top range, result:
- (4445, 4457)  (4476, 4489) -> 1.14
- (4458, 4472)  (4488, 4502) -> 1.14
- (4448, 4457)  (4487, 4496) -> 1.10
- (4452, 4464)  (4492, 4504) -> 1.20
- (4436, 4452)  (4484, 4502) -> 1.05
